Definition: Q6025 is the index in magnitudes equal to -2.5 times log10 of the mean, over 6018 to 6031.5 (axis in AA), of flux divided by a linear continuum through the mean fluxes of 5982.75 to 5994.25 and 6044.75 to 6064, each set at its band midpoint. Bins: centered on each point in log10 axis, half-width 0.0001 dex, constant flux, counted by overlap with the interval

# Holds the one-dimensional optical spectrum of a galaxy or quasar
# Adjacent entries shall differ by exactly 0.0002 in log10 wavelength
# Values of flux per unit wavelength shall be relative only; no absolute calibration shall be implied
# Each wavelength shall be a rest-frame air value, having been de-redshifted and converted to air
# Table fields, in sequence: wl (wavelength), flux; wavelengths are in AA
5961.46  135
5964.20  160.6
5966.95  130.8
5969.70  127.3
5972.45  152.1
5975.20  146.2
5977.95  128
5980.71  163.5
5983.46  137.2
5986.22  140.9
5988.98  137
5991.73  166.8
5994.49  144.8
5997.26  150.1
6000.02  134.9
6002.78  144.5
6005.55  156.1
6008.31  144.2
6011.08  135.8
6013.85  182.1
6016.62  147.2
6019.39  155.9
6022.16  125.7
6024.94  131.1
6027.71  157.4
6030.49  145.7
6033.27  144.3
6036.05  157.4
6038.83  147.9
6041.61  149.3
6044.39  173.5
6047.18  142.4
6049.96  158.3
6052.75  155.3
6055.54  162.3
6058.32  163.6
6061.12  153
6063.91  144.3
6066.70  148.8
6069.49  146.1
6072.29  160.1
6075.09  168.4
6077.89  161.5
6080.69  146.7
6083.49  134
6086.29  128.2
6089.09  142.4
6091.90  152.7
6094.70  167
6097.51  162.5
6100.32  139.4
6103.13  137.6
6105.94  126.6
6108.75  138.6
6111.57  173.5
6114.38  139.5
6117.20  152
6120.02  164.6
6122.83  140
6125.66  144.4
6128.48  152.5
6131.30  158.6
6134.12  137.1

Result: 0.06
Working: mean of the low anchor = 146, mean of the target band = 143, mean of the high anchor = 156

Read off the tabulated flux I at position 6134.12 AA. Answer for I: 137.1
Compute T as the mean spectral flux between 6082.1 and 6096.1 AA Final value 145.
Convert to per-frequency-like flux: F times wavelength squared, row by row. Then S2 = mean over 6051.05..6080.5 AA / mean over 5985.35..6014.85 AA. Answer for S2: 1.1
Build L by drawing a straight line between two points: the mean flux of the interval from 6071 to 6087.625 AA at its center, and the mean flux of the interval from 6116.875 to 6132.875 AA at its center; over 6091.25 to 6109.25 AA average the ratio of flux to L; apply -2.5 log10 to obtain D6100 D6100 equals 0.03 mag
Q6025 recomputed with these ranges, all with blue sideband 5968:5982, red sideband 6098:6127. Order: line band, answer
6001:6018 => -0.06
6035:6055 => -0.08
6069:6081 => -0.09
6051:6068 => -0.07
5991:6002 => -0.03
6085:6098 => -0.03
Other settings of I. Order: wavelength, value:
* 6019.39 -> 155.9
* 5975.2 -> 146.2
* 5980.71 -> 163.5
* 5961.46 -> 135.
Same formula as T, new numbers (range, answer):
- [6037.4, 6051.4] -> 154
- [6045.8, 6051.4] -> 150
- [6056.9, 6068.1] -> 153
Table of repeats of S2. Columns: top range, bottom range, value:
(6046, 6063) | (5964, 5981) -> 1.13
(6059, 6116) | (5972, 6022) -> 1.04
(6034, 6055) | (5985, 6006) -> 1.07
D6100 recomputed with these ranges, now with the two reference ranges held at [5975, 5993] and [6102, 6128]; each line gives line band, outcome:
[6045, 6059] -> -0.078 mag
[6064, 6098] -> -0.034 mag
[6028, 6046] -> -0.052 mag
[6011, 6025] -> -0.021 mag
